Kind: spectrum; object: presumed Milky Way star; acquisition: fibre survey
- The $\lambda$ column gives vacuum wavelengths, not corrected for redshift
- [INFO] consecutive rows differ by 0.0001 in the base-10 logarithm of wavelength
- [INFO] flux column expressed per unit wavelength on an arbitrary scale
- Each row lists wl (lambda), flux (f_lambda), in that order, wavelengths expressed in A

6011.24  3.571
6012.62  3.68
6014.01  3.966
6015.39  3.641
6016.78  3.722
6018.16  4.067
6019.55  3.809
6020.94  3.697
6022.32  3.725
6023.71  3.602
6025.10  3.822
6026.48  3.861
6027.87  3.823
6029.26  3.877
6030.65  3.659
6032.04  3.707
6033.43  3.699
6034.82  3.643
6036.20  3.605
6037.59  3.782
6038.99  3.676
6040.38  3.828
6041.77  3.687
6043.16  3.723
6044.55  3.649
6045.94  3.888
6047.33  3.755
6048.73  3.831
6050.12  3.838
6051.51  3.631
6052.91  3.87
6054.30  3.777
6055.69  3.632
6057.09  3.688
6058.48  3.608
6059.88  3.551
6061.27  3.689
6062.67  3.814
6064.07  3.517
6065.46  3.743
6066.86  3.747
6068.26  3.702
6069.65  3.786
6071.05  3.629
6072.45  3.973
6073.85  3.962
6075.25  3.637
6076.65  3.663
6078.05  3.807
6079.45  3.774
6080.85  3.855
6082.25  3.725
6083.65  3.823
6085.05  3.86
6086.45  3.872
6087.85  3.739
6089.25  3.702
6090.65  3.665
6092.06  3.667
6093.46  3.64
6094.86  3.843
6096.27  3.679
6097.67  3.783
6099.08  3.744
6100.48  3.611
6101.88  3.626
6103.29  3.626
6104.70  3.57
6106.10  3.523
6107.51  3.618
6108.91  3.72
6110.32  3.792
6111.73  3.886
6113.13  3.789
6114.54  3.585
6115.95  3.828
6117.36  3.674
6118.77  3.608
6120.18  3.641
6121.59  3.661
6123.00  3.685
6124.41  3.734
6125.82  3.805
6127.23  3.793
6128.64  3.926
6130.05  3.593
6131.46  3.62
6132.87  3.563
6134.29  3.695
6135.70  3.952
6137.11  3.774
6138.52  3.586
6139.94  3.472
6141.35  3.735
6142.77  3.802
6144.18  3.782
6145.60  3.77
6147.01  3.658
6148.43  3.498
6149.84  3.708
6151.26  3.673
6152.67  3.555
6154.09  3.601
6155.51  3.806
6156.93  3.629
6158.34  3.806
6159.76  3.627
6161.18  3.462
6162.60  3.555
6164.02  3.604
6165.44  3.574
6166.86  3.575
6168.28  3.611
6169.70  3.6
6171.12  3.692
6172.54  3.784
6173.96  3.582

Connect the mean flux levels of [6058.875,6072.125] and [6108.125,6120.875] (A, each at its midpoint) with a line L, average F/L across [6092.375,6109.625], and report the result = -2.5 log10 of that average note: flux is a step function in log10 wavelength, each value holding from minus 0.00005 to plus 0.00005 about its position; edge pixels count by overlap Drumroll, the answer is 0.01 mag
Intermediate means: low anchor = 3.69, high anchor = 3.72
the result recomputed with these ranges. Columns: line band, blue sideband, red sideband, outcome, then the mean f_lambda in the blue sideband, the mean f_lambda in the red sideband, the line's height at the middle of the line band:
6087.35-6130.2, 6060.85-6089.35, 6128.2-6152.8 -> 0.01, 3.76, 3.69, 3.73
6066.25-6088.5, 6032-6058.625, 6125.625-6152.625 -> -0.02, 3.73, 3.7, 3.72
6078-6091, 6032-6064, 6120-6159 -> -0.02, 3.72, 3.7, 3.71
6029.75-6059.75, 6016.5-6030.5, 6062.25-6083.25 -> 0.02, 3.8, 3.76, 3.78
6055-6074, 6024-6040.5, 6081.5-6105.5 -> 0.01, 3.74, 3.72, 3.73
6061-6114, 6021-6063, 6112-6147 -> 0.00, 3.73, 3.71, 3.72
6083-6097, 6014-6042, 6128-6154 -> -0.01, 3.75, 3.68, 3.72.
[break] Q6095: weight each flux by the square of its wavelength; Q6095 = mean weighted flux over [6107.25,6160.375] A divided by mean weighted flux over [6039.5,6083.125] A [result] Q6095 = 1.01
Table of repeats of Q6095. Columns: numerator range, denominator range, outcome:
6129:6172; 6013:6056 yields 1.01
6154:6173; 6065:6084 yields 0.99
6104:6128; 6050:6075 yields 1.01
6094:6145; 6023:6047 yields 1.02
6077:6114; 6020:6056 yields 1.01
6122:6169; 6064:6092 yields 1.00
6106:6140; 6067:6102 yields 1.00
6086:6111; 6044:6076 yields 1.00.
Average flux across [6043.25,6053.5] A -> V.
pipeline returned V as 3.78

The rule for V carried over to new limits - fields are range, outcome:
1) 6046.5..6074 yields 3.73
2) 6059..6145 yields 3.72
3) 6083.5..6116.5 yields 3.71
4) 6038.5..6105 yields 3.73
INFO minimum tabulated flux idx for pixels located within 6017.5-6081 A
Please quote 3.517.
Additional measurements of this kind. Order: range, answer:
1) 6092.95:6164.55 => 3.462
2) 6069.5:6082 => 3.629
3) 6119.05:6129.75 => 3.641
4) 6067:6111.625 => 3.523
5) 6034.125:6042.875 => 3.605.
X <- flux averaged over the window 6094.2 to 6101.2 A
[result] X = 3.73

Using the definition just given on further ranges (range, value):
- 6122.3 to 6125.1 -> 3.71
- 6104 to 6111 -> 3.65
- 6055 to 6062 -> 3.63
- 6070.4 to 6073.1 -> 3.8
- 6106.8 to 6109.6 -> 3.67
